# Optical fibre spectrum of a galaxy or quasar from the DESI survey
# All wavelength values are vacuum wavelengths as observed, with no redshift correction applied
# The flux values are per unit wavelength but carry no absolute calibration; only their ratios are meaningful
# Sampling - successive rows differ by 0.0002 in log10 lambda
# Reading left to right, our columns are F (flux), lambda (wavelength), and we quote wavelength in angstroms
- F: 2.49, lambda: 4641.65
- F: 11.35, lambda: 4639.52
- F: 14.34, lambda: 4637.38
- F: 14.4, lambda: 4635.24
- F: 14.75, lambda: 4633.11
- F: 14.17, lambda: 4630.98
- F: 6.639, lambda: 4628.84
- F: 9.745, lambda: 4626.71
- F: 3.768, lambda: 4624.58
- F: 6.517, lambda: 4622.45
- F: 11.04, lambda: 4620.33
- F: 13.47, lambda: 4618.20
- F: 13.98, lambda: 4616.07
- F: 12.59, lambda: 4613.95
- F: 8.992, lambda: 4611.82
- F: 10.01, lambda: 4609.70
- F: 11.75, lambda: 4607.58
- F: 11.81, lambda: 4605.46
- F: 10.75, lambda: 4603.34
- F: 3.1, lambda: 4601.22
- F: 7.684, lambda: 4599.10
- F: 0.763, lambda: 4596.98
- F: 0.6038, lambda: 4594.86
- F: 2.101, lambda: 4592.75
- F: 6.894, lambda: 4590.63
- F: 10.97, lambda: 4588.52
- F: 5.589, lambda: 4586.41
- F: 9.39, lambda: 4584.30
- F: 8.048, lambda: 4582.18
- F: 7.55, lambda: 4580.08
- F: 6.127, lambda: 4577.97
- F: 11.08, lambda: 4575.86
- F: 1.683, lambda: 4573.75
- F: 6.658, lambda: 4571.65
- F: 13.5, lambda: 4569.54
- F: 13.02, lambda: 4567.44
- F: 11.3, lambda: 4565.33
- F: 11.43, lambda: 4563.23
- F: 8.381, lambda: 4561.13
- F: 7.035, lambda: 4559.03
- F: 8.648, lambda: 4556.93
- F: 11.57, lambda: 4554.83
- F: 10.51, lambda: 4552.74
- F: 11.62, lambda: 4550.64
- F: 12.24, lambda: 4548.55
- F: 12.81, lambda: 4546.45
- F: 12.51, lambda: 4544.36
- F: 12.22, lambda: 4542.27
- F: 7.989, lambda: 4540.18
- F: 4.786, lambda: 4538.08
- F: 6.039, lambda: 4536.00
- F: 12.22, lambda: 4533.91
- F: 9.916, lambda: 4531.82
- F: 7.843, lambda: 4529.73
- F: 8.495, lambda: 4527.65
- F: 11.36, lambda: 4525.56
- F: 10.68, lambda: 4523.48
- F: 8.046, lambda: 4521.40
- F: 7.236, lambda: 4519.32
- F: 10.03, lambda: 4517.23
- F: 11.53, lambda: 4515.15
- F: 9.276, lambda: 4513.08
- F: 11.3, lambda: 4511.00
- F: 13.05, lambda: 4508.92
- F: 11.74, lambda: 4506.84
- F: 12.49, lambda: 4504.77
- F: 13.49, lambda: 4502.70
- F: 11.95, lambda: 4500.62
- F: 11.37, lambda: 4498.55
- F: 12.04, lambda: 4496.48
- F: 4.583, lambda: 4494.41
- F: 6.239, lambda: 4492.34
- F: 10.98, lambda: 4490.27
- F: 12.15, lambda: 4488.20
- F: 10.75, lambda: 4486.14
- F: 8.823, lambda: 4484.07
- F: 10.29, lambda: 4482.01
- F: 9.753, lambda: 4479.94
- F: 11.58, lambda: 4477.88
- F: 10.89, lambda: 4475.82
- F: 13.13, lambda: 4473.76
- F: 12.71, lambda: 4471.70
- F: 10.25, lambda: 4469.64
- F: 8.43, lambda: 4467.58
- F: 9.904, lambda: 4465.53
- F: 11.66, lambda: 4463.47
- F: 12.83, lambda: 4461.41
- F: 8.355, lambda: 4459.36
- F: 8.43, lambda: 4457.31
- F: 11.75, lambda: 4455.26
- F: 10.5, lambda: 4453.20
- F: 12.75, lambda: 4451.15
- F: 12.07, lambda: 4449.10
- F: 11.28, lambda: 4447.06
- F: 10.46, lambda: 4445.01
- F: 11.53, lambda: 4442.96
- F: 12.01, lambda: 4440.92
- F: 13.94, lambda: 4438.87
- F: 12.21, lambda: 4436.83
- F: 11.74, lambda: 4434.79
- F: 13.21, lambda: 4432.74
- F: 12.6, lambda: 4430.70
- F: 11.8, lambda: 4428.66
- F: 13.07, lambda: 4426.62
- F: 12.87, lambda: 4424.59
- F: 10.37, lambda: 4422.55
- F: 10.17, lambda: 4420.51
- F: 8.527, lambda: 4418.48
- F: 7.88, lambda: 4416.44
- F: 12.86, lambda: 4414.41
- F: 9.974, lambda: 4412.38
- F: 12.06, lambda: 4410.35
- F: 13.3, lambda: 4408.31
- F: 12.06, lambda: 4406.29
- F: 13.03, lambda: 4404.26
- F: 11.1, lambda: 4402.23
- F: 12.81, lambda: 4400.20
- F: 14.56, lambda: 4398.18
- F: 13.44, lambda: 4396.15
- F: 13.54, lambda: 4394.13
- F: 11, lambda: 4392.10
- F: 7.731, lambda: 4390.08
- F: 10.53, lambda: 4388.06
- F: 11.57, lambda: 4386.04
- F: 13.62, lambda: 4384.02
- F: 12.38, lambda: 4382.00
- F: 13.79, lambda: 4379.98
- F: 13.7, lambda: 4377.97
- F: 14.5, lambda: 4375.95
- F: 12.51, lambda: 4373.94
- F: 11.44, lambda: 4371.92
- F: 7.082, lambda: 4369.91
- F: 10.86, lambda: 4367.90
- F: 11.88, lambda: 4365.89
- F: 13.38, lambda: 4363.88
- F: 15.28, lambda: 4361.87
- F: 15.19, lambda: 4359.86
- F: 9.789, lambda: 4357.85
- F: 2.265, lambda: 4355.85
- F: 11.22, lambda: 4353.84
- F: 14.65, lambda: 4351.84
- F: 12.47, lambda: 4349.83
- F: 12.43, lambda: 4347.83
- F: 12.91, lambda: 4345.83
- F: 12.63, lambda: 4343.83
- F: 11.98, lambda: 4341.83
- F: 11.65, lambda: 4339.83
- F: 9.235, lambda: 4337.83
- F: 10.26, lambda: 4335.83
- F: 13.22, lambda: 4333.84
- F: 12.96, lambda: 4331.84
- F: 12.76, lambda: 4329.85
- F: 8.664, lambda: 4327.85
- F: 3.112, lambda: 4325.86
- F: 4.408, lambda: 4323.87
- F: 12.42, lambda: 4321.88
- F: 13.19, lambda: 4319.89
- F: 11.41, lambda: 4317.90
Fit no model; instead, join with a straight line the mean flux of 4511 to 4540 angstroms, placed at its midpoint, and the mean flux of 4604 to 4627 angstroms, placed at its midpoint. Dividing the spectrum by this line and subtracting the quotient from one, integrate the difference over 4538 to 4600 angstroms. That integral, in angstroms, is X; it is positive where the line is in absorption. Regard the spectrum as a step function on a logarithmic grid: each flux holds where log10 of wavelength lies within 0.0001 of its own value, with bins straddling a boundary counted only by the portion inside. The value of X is 7.0 angstroms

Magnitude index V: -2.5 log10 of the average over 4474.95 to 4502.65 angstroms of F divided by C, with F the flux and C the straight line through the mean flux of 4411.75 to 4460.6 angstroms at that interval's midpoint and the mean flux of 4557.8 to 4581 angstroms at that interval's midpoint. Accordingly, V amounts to 0.01 mag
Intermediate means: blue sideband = 11.3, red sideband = 8.89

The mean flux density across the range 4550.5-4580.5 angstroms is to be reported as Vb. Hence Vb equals 9.31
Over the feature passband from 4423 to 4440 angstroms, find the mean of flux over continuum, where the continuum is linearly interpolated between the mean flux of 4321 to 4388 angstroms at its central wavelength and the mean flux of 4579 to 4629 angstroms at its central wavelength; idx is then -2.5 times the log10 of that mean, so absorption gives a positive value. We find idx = -0.21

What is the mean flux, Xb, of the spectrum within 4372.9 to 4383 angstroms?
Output 13.4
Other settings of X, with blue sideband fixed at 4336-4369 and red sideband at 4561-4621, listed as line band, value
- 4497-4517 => -4.19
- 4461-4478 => -1.69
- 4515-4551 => -1.69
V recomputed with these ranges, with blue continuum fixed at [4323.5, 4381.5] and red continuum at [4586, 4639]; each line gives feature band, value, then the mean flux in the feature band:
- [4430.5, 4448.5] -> -0.14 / 12.1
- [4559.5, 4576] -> 0.01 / 9.46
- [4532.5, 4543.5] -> 0.12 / 8.76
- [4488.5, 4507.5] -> -0.05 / 10.6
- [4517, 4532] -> 0.09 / 9.11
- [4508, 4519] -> -0.08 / 10.8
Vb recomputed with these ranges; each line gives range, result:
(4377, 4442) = 12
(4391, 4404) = 12.7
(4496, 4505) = 12.3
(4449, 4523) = 10.6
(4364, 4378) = 11.7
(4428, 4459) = 11.7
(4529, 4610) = 8.66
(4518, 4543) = 8.87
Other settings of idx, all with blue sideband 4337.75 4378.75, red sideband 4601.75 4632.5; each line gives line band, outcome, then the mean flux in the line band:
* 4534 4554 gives 0.05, 10.2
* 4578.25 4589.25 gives 0.28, 8.08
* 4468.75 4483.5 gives 0.00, 11.2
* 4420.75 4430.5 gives -0.05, 11.9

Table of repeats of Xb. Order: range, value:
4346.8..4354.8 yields 12.7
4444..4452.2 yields 11.6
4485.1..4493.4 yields 10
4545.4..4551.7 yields 12.2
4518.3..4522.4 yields 7.64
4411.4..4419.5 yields 9.82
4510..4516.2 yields 10.7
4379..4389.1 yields 12.4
